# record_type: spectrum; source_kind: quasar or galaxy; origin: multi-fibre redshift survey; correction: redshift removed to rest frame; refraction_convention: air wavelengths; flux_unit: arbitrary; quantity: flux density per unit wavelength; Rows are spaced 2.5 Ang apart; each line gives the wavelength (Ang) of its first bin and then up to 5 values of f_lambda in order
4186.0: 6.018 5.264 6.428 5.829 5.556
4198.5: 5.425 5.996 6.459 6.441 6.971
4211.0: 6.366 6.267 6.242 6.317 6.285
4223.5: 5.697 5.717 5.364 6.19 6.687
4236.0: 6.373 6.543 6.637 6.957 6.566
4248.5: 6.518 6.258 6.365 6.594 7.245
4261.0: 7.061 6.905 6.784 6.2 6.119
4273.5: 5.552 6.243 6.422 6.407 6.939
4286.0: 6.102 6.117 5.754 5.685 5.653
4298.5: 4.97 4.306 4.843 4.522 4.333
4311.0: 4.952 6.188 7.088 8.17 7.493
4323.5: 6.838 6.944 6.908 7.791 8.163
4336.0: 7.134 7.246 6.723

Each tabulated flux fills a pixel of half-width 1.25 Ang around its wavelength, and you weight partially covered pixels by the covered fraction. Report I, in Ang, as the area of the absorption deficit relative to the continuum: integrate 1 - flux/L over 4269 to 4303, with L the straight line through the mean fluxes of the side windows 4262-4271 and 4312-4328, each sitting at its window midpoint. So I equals 4.51 Ang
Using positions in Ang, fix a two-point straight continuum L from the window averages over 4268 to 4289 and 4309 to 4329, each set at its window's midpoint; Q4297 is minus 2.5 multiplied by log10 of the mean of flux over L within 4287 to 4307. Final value 0.22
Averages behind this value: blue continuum 6.24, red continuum 6.73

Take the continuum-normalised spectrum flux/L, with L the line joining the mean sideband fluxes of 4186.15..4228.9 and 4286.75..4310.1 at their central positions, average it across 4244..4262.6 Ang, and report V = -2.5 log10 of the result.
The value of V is -0.19 mag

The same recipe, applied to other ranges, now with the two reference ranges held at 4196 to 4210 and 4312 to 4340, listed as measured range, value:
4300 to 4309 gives 0.484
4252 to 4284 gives 0.038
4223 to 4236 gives 0.077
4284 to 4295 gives 0.161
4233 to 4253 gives -0.003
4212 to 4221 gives 0.006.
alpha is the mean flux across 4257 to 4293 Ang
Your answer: 6.4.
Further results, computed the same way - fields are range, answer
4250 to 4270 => 6.67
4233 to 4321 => 6.19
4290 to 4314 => 5.08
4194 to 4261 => 6.32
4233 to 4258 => 6.57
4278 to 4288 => 6.44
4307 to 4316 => 5.41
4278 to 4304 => 5.75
